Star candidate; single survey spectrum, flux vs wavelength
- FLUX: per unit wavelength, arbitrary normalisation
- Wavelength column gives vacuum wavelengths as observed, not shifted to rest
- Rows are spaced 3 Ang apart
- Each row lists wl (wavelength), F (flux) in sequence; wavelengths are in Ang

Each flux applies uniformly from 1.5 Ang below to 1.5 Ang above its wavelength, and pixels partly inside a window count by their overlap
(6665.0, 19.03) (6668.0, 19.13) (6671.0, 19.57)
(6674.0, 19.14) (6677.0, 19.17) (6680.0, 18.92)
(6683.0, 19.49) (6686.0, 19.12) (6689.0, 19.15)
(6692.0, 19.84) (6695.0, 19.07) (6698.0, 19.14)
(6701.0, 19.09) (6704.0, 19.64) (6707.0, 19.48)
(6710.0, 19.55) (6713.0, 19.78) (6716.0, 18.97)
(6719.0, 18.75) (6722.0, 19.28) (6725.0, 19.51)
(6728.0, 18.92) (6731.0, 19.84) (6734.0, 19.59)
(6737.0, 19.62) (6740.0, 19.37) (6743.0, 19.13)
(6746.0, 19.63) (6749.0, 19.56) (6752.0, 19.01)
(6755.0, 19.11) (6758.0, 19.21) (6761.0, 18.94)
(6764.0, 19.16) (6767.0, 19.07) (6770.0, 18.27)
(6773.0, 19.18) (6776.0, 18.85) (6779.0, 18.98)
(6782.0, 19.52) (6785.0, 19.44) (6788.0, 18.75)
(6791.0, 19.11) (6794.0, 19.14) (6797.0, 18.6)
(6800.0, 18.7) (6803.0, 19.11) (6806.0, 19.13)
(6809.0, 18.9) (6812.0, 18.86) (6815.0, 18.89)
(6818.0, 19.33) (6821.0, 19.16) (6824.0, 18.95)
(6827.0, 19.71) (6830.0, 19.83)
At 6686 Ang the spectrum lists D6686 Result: 19.12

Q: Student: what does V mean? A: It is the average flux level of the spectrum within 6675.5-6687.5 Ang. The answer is 19.2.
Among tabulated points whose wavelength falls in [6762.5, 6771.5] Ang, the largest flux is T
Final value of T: 19.16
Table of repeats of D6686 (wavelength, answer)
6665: 19.03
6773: 19.18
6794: 19.14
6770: 18.27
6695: 19.07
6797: 18.6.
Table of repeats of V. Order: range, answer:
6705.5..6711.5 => 19.5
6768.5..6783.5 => 19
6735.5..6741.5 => 19.5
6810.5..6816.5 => 18.9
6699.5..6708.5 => 19.4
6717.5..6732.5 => 19.3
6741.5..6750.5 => 19.4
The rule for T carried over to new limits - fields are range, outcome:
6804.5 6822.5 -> 19.33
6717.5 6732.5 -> 19.84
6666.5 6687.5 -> 19.57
